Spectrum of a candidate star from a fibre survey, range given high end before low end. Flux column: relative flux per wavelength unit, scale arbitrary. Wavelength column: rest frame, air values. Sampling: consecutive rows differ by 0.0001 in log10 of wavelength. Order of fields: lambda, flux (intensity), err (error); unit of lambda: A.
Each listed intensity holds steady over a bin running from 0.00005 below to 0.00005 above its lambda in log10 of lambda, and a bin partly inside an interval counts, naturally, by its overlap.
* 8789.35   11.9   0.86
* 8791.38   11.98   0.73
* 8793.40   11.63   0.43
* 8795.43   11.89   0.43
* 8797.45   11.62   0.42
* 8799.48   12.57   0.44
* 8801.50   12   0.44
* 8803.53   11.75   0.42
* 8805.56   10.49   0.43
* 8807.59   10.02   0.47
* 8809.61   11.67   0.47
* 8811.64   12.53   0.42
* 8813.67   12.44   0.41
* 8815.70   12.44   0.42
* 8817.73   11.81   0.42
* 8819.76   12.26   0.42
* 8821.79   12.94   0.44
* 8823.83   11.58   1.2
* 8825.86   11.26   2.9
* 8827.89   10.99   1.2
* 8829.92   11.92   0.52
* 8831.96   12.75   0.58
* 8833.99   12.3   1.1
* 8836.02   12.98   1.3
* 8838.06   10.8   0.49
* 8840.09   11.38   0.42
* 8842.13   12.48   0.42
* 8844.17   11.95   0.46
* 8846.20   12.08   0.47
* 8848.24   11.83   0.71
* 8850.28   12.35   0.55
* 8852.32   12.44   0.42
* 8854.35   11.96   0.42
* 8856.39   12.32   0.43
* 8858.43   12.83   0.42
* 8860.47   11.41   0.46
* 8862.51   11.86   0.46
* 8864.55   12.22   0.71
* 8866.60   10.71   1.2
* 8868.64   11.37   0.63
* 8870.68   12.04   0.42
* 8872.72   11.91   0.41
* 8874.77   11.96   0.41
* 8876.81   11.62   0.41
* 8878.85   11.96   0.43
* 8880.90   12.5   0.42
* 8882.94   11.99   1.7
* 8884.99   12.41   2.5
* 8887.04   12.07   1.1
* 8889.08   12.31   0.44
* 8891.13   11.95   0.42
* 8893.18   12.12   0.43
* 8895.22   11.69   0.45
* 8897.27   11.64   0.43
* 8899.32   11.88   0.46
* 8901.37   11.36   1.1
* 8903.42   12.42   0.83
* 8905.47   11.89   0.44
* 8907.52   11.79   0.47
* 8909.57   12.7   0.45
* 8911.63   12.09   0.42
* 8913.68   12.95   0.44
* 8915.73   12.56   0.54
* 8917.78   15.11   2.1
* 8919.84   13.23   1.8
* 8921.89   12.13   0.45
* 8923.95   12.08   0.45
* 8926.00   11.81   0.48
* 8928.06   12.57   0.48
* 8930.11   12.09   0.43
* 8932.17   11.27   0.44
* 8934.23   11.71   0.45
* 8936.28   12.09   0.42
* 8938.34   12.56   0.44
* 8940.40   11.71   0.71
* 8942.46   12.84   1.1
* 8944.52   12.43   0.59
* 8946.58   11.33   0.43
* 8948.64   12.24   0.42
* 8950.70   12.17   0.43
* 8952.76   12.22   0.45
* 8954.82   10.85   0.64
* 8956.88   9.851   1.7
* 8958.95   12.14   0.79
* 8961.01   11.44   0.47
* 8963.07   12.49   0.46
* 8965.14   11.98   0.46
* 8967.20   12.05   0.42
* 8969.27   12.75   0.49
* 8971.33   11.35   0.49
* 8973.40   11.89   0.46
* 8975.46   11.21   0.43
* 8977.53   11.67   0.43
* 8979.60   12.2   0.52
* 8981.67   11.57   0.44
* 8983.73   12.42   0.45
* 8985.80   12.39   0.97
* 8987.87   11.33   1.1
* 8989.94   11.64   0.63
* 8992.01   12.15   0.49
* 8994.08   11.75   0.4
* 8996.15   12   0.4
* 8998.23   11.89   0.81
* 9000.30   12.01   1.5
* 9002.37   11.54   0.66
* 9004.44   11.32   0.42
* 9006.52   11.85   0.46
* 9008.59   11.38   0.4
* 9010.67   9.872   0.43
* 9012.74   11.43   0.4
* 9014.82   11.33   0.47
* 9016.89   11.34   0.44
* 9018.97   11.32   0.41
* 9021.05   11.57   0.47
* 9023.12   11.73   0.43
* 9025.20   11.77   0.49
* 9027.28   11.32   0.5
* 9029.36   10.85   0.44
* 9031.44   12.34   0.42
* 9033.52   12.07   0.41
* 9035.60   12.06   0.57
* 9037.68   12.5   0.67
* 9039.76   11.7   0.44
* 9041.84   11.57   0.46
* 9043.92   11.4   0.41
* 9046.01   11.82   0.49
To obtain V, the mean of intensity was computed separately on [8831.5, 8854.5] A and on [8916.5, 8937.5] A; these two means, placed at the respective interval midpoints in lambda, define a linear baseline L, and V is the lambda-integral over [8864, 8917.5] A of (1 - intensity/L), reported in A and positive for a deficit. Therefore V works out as 1.0 A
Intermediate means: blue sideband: 12.1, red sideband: 12.4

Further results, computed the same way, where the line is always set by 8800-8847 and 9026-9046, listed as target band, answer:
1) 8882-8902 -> -0.2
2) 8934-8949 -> -0.4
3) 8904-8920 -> -1.3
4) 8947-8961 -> 0.3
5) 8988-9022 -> 0.7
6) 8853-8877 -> 0.0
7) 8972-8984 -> 0.0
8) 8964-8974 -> -0.2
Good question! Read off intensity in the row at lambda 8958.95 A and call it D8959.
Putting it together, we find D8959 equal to 12.14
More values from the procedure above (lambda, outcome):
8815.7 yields 12.44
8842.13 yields 12.48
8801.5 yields 12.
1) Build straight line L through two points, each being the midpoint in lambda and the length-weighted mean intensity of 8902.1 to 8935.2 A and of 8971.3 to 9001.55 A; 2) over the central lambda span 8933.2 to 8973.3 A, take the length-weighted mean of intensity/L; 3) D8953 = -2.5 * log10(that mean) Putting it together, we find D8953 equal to 0.02 mag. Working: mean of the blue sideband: 12.4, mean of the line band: 11.9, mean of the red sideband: 11.8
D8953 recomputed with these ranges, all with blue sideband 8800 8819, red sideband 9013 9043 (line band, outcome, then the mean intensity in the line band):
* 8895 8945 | -0.052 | 12.3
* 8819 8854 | -0.028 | 12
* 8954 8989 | -0.006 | 11.7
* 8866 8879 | 0.003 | 11.7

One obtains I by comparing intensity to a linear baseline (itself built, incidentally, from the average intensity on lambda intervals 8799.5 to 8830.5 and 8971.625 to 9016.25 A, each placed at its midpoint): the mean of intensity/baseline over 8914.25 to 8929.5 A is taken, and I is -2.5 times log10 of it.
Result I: -0.10 mag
